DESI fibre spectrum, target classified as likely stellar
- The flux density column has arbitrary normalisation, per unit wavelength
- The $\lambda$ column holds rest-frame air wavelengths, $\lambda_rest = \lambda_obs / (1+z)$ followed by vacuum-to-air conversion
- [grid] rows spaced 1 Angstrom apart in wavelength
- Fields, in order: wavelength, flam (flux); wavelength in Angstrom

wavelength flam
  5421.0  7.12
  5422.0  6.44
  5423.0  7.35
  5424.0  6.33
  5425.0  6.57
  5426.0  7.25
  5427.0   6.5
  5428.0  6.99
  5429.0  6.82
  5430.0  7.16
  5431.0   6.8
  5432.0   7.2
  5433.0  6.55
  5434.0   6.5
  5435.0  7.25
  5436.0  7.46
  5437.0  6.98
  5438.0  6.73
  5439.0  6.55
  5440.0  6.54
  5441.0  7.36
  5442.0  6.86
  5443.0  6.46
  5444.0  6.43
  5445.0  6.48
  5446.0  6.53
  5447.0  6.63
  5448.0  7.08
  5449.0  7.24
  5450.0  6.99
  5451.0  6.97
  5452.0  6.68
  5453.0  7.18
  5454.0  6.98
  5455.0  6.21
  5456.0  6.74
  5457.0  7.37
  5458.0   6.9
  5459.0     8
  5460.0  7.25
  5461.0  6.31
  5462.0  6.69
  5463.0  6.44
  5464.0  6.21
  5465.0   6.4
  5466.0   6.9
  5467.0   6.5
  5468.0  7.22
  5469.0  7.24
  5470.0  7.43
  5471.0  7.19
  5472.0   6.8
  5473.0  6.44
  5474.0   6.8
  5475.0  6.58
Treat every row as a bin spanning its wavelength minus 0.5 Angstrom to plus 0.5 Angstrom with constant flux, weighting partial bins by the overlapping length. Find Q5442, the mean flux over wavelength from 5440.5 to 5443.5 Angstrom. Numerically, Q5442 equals 6.89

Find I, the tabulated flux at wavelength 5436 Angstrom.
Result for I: 7.46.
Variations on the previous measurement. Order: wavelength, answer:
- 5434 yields 6.5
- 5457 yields 7.37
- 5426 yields 7.25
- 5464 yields 6.21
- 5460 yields 7.25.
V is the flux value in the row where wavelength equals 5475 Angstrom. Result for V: 6.58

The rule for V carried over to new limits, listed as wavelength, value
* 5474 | 6.8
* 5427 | 6.5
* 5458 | 6.9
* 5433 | 6.55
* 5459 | 8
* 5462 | 6.69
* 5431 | 6.8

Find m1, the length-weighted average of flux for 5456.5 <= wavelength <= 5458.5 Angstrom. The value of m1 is 7.13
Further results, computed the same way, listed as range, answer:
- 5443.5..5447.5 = 6.52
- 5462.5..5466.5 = 6.49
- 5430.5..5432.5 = 7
